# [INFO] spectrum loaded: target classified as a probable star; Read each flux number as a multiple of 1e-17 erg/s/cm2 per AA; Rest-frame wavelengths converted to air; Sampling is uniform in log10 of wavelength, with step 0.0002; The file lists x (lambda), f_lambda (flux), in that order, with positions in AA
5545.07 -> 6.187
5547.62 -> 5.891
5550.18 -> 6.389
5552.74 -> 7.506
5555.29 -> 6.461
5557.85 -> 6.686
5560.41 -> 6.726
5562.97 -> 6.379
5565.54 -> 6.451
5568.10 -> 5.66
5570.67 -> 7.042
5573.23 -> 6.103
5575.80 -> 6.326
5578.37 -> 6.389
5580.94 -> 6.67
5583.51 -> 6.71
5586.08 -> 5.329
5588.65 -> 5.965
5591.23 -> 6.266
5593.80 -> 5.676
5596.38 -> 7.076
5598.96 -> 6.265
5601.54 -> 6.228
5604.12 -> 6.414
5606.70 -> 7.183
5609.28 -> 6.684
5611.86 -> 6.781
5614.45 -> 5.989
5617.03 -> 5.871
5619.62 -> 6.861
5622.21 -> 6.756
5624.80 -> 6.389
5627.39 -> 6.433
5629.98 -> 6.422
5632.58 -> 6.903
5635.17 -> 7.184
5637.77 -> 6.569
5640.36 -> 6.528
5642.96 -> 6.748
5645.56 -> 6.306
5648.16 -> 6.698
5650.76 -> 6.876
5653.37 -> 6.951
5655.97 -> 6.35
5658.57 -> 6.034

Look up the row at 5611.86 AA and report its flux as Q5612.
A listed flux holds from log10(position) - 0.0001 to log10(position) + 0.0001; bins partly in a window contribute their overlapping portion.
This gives 6.781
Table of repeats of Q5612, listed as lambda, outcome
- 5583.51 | 6.71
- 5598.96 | 6.265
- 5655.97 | 6.35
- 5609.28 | 6.684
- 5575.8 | 6.326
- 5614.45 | 5.989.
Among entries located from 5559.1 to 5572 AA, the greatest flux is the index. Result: 7.042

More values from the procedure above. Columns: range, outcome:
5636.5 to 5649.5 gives 6.748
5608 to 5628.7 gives 6.861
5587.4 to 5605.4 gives 7.076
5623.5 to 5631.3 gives 6.433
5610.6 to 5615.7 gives 6.781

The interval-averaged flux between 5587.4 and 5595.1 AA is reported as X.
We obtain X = 5.97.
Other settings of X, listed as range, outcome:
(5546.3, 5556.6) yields 6.56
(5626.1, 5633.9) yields 6.59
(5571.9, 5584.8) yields 6.44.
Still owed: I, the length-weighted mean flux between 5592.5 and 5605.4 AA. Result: 6.33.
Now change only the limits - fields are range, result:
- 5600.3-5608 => 6.61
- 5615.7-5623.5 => 6.49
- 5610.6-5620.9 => 6.37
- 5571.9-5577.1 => 6.23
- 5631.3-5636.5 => 7.04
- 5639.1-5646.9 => 6.53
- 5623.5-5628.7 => 6.41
